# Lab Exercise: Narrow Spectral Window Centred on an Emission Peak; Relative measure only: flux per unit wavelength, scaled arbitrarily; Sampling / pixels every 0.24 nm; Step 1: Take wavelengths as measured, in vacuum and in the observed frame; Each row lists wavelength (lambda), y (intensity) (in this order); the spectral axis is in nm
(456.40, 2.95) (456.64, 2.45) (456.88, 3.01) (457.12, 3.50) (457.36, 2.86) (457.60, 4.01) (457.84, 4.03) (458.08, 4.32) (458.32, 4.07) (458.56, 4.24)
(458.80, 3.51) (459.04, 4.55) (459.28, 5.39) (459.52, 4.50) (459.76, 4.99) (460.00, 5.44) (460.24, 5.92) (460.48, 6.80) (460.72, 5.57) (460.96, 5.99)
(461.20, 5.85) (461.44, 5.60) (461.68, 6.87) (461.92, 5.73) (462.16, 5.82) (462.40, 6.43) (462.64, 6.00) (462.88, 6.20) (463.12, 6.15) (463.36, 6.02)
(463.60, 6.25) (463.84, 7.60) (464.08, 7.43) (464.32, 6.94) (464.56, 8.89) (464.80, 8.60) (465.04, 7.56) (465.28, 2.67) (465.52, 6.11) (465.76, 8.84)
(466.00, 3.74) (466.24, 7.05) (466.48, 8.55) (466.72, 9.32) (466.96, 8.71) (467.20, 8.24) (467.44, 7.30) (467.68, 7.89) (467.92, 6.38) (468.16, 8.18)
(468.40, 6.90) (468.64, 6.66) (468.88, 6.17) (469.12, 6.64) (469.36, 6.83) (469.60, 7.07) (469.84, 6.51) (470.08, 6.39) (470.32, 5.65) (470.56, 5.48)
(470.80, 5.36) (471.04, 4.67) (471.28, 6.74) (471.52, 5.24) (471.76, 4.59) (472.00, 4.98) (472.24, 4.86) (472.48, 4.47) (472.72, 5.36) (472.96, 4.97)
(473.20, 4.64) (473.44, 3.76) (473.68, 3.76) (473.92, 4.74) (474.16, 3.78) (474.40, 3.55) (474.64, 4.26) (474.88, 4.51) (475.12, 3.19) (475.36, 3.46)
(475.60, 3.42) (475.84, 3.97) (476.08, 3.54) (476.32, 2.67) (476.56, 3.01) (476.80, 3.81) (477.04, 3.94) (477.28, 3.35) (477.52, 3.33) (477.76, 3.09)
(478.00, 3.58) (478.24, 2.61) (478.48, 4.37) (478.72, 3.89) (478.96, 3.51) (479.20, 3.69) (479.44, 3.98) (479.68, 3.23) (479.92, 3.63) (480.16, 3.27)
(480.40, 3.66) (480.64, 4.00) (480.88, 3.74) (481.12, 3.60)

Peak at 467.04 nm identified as C IV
